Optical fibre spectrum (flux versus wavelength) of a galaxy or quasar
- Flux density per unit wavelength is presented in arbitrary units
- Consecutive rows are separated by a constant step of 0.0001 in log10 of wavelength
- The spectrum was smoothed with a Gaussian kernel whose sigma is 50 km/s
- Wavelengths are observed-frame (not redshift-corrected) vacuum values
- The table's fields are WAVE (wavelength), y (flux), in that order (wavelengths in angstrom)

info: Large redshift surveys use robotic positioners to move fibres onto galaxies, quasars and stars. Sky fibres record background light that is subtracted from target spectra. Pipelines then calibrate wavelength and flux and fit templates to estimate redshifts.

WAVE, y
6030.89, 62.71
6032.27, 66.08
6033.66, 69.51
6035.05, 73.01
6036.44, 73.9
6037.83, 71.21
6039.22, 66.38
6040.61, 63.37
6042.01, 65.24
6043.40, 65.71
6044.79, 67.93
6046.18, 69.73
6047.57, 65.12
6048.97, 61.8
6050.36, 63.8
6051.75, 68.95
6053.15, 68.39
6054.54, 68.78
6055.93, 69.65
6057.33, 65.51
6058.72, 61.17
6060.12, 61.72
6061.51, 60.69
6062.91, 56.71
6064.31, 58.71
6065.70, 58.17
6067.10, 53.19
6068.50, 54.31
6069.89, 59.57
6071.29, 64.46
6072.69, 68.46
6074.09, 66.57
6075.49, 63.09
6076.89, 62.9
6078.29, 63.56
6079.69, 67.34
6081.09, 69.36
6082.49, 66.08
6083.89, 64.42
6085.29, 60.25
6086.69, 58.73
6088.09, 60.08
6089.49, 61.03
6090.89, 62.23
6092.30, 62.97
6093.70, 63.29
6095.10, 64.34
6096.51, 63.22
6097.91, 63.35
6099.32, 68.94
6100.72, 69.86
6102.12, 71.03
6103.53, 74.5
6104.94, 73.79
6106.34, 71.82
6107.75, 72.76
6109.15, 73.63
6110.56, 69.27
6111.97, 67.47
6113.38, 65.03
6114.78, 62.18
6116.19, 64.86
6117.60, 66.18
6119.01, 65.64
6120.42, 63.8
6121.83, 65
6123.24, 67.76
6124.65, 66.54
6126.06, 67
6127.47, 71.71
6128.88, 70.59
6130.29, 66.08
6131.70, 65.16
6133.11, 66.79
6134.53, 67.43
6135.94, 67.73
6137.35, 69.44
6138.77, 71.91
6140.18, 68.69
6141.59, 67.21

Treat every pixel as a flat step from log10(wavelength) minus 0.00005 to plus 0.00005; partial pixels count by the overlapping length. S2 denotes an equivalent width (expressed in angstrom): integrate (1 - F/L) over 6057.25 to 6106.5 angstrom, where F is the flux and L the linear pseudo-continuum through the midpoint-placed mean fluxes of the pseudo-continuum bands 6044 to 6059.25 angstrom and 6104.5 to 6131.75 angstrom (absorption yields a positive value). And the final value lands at 2.5 angstrom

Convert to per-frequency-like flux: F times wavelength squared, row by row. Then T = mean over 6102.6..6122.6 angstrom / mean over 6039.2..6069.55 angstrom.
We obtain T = 1.10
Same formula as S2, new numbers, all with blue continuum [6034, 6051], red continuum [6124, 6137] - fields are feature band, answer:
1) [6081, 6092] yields 0.8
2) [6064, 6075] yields 1.1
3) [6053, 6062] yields 0.3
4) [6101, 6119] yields -0.4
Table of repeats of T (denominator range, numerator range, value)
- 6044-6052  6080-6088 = 0.98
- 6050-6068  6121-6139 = 1.11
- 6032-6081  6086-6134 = 1.05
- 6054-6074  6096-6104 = 1.12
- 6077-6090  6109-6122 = 1.05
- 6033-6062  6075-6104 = 0.98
